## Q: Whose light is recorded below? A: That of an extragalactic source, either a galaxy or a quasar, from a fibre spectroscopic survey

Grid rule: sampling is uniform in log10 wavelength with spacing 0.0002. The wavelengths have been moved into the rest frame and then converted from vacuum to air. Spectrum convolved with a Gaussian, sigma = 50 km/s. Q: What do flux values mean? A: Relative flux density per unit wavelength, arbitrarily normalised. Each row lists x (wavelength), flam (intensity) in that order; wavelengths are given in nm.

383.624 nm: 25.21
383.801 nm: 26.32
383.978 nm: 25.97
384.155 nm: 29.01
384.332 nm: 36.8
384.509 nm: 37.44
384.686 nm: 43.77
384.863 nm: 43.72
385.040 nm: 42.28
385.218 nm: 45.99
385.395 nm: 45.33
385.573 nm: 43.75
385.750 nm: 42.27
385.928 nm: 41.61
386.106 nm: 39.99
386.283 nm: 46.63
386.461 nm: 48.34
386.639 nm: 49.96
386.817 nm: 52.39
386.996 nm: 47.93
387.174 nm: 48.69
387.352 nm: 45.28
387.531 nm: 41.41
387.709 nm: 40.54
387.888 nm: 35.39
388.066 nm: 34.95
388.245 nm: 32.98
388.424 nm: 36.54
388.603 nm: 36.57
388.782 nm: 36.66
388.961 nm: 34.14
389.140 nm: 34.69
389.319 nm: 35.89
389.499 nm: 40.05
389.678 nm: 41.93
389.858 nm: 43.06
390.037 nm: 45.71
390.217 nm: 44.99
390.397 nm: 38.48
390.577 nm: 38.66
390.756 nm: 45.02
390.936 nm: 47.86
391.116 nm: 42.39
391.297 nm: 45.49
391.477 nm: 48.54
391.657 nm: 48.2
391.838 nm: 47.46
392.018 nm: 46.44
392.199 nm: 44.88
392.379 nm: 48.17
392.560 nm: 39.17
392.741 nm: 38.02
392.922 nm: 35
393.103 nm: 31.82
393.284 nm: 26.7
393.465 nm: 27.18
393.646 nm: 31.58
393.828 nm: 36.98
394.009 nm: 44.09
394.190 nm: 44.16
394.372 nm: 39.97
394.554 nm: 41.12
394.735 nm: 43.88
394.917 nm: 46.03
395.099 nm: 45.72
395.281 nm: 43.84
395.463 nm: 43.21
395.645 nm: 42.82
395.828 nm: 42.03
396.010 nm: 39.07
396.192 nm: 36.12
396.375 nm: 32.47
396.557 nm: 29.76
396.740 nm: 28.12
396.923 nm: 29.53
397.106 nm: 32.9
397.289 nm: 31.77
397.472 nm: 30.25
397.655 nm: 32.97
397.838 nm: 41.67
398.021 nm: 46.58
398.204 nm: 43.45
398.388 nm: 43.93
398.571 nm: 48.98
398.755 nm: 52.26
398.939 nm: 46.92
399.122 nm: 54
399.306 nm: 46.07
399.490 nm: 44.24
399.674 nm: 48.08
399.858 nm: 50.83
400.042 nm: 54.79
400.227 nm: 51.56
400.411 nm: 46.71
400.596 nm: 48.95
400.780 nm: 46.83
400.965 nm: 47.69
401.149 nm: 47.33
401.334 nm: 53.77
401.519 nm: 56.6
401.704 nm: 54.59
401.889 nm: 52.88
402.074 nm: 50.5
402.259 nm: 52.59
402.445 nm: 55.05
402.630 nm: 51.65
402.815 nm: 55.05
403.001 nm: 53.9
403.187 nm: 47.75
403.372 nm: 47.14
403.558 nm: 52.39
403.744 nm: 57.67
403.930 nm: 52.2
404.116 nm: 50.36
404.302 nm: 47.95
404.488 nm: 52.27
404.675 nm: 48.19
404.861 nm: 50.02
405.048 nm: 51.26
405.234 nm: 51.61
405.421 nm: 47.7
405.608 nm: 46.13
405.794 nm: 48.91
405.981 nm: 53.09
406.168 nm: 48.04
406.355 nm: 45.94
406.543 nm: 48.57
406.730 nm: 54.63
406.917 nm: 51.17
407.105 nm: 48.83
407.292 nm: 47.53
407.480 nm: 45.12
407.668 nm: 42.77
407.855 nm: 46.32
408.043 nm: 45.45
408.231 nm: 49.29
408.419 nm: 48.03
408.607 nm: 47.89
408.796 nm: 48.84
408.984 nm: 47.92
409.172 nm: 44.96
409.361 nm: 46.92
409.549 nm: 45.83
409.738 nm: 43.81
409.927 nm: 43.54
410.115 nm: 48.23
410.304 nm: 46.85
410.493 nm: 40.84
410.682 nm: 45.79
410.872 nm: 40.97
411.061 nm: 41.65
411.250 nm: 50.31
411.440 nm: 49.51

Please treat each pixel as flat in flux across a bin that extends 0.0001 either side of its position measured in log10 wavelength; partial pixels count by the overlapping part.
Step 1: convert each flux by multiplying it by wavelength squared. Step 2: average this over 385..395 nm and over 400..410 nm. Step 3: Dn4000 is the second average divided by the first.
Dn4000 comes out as 1.3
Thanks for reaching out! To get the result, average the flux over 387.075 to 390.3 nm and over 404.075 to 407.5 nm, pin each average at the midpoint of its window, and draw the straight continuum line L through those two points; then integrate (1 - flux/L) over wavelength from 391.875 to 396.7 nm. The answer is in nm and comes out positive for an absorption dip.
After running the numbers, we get 0.391 nm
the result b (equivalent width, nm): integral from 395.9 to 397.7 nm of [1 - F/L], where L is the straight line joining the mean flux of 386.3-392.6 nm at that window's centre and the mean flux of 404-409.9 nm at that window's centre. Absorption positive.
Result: 0.50 nm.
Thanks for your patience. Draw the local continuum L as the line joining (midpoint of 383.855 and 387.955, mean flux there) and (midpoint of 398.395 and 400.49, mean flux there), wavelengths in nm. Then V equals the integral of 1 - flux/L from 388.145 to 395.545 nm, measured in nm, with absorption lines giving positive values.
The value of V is 0.78 nm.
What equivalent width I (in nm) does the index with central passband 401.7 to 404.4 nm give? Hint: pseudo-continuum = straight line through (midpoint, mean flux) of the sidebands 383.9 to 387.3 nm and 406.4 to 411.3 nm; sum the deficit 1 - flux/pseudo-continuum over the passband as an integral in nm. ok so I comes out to -0.378 nm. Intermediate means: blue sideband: 42.8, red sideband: 46.6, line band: 52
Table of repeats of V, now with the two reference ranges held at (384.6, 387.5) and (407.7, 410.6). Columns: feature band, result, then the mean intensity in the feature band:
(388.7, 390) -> 0.204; 38.4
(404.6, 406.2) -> -0.118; 49.5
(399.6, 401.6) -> -0.188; 50.3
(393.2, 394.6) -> 0.286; 36.4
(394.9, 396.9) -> 0.321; 38.4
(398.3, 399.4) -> -0.068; 48.7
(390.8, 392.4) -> -0.031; 46.5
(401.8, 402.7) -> -0.128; 52.6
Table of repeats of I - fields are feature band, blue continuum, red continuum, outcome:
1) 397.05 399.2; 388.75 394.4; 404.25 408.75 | 0.09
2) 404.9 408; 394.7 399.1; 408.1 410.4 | -0.23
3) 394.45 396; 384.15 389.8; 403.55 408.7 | 0.05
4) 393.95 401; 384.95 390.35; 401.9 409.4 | 0.53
